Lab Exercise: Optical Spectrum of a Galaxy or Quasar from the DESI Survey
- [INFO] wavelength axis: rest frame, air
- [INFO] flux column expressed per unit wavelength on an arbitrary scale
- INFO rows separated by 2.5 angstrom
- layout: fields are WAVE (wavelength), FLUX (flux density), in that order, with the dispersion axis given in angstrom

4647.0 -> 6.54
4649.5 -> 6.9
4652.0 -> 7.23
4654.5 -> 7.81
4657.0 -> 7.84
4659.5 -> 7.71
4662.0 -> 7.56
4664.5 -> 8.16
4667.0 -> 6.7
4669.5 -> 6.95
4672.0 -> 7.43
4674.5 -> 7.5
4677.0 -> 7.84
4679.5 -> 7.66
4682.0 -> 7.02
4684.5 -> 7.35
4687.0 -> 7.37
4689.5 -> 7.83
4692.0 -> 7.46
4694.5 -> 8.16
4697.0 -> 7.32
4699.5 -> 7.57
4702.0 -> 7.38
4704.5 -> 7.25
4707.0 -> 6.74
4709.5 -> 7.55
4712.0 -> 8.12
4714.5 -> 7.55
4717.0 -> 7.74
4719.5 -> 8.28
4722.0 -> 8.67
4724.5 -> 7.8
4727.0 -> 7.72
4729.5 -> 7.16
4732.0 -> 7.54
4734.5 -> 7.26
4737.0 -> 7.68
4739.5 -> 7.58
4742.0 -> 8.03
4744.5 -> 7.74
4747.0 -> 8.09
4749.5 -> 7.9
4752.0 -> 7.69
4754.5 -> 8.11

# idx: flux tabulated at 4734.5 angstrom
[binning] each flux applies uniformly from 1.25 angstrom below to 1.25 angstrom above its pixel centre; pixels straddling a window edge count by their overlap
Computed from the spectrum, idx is 7.26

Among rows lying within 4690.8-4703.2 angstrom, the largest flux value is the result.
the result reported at 8.16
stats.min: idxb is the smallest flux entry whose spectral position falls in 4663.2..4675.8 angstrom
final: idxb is 6.7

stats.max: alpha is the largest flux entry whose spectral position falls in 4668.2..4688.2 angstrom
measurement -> 7.84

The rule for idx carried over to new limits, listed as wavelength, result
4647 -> 6.54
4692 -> 7.46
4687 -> 7.37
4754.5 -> 8.11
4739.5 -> 7.58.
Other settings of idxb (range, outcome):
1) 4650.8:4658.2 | 7.23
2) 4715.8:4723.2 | 7.74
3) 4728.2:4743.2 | 7.16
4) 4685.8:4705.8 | 7.25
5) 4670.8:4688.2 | 7.02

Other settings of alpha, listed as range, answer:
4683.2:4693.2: 7.83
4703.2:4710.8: 7.55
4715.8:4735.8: 8.67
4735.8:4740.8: 7.68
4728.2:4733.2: 7.54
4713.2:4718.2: 7.74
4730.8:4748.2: 8.09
